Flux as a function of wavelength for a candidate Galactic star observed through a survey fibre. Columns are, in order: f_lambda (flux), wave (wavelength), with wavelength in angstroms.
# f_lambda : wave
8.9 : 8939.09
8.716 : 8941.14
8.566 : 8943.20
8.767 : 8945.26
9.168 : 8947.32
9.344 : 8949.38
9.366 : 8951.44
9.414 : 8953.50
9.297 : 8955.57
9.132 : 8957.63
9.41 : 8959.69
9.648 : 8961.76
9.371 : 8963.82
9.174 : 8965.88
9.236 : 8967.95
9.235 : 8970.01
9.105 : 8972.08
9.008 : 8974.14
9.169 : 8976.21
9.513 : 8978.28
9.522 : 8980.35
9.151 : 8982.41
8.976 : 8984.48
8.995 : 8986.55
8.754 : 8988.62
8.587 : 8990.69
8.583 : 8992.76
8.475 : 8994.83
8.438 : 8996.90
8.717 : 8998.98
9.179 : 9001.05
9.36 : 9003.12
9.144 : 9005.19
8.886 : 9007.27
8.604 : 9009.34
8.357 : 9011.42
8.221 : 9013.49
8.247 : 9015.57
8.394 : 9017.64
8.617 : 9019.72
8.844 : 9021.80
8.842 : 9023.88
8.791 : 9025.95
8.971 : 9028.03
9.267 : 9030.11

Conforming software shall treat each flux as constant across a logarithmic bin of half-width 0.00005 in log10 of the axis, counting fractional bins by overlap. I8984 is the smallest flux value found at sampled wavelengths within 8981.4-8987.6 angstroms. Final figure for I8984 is 8.976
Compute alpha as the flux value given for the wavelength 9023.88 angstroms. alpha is 8.842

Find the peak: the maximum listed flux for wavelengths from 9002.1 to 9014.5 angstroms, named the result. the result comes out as 9.36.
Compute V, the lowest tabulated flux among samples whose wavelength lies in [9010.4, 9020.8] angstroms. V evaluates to 8.221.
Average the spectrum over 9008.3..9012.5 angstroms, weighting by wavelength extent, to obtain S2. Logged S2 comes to 8.49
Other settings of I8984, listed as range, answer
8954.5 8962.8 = 9.132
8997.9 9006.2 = 8.717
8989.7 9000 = 8.438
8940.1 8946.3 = 8.566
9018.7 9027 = 8.617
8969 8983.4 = 9.008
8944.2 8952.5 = 8.767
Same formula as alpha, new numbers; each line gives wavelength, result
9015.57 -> 8.247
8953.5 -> 9.414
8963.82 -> 9.371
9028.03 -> 8.971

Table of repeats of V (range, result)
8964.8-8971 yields 9.174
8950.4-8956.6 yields 9.297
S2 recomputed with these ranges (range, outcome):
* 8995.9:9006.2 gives 8.97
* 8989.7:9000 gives 8.56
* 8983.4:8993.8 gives 8.78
